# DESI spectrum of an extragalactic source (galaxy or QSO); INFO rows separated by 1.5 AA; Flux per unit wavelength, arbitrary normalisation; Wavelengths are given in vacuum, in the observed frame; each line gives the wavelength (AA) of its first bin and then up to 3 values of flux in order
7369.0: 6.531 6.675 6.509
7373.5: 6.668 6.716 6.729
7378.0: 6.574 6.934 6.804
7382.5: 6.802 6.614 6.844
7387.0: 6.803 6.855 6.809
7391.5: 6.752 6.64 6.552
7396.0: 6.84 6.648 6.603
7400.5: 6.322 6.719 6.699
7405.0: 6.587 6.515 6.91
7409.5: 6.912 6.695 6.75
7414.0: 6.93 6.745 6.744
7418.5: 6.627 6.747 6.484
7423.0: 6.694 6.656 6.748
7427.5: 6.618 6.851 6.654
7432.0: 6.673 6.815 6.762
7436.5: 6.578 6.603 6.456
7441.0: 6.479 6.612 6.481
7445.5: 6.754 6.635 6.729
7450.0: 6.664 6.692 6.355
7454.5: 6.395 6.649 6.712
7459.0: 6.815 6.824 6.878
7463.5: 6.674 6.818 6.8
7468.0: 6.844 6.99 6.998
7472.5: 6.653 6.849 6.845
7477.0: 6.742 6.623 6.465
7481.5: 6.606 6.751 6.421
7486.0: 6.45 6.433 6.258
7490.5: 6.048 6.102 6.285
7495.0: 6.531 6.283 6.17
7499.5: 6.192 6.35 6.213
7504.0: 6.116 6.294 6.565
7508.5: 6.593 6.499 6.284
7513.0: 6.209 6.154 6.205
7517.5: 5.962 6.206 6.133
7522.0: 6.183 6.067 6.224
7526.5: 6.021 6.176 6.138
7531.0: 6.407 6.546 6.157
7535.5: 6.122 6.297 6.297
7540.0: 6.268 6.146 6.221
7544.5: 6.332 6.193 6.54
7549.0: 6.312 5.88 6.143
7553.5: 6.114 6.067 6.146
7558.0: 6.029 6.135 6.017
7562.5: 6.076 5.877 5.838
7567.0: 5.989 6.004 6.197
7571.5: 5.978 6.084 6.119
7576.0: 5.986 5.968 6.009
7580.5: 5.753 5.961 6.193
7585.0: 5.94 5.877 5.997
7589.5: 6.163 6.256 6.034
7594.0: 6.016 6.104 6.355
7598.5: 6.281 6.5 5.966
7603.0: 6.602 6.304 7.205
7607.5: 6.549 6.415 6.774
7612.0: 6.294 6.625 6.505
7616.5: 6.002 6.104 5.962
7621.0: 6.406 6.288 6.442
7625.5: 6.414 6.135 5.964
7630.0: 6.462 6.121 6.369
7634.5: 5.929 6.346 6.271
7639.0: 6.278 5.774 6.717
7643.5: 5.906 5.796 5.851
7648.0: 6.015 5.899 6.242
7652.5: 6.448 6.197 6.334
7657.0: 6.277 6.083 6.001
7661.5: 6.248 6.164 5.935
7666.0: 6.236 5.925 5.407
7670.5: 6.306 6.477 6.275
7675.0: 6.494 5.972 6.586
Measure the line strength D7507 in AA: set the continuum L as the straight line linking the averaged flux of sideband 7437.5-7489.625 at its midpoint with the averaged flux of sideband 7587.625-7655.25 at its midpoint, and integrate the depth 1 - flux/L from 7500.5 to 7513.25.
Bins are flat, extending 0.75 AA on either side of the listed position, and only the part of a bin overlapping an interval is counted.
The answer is 0.38 AA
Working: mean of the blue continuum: 6.66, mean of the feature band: 6.35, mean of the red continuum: 6.25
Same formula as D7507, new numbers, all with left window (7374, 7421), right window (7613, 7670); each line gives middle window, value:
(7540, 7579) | 1.5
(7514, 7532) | 0.8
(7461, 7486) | -0.7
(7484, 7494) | 0.4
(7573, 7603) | 0.9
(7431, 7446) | 0.0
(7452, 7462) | -0.1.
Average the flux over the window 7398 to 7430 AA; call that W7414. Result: 6.69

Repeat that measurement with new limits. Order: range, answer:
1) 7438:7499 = 6.59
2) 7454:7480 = 6.77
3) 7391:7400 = 6.66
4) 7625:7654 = 6.15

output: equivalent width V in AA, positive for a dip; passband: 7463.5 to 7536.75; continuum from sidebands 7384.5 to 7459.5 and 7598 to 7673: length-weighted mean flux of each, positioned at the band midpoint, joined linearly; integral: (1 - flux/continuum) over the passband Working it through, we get 1.3 AA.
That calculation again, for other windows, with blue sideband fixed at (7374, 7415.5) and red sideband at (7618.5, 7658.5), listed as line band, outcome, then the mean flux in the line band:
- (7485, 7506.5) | 0.76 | 6.27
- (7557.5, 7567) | 0.54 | 5.99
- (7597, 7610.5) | -0.49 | 6.49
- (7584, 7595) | 0.43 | 6.05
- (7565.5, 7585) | 0.97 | 6.01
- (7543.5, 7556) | 0.36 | 6.2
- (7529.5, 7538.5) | 0.17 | 6.29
